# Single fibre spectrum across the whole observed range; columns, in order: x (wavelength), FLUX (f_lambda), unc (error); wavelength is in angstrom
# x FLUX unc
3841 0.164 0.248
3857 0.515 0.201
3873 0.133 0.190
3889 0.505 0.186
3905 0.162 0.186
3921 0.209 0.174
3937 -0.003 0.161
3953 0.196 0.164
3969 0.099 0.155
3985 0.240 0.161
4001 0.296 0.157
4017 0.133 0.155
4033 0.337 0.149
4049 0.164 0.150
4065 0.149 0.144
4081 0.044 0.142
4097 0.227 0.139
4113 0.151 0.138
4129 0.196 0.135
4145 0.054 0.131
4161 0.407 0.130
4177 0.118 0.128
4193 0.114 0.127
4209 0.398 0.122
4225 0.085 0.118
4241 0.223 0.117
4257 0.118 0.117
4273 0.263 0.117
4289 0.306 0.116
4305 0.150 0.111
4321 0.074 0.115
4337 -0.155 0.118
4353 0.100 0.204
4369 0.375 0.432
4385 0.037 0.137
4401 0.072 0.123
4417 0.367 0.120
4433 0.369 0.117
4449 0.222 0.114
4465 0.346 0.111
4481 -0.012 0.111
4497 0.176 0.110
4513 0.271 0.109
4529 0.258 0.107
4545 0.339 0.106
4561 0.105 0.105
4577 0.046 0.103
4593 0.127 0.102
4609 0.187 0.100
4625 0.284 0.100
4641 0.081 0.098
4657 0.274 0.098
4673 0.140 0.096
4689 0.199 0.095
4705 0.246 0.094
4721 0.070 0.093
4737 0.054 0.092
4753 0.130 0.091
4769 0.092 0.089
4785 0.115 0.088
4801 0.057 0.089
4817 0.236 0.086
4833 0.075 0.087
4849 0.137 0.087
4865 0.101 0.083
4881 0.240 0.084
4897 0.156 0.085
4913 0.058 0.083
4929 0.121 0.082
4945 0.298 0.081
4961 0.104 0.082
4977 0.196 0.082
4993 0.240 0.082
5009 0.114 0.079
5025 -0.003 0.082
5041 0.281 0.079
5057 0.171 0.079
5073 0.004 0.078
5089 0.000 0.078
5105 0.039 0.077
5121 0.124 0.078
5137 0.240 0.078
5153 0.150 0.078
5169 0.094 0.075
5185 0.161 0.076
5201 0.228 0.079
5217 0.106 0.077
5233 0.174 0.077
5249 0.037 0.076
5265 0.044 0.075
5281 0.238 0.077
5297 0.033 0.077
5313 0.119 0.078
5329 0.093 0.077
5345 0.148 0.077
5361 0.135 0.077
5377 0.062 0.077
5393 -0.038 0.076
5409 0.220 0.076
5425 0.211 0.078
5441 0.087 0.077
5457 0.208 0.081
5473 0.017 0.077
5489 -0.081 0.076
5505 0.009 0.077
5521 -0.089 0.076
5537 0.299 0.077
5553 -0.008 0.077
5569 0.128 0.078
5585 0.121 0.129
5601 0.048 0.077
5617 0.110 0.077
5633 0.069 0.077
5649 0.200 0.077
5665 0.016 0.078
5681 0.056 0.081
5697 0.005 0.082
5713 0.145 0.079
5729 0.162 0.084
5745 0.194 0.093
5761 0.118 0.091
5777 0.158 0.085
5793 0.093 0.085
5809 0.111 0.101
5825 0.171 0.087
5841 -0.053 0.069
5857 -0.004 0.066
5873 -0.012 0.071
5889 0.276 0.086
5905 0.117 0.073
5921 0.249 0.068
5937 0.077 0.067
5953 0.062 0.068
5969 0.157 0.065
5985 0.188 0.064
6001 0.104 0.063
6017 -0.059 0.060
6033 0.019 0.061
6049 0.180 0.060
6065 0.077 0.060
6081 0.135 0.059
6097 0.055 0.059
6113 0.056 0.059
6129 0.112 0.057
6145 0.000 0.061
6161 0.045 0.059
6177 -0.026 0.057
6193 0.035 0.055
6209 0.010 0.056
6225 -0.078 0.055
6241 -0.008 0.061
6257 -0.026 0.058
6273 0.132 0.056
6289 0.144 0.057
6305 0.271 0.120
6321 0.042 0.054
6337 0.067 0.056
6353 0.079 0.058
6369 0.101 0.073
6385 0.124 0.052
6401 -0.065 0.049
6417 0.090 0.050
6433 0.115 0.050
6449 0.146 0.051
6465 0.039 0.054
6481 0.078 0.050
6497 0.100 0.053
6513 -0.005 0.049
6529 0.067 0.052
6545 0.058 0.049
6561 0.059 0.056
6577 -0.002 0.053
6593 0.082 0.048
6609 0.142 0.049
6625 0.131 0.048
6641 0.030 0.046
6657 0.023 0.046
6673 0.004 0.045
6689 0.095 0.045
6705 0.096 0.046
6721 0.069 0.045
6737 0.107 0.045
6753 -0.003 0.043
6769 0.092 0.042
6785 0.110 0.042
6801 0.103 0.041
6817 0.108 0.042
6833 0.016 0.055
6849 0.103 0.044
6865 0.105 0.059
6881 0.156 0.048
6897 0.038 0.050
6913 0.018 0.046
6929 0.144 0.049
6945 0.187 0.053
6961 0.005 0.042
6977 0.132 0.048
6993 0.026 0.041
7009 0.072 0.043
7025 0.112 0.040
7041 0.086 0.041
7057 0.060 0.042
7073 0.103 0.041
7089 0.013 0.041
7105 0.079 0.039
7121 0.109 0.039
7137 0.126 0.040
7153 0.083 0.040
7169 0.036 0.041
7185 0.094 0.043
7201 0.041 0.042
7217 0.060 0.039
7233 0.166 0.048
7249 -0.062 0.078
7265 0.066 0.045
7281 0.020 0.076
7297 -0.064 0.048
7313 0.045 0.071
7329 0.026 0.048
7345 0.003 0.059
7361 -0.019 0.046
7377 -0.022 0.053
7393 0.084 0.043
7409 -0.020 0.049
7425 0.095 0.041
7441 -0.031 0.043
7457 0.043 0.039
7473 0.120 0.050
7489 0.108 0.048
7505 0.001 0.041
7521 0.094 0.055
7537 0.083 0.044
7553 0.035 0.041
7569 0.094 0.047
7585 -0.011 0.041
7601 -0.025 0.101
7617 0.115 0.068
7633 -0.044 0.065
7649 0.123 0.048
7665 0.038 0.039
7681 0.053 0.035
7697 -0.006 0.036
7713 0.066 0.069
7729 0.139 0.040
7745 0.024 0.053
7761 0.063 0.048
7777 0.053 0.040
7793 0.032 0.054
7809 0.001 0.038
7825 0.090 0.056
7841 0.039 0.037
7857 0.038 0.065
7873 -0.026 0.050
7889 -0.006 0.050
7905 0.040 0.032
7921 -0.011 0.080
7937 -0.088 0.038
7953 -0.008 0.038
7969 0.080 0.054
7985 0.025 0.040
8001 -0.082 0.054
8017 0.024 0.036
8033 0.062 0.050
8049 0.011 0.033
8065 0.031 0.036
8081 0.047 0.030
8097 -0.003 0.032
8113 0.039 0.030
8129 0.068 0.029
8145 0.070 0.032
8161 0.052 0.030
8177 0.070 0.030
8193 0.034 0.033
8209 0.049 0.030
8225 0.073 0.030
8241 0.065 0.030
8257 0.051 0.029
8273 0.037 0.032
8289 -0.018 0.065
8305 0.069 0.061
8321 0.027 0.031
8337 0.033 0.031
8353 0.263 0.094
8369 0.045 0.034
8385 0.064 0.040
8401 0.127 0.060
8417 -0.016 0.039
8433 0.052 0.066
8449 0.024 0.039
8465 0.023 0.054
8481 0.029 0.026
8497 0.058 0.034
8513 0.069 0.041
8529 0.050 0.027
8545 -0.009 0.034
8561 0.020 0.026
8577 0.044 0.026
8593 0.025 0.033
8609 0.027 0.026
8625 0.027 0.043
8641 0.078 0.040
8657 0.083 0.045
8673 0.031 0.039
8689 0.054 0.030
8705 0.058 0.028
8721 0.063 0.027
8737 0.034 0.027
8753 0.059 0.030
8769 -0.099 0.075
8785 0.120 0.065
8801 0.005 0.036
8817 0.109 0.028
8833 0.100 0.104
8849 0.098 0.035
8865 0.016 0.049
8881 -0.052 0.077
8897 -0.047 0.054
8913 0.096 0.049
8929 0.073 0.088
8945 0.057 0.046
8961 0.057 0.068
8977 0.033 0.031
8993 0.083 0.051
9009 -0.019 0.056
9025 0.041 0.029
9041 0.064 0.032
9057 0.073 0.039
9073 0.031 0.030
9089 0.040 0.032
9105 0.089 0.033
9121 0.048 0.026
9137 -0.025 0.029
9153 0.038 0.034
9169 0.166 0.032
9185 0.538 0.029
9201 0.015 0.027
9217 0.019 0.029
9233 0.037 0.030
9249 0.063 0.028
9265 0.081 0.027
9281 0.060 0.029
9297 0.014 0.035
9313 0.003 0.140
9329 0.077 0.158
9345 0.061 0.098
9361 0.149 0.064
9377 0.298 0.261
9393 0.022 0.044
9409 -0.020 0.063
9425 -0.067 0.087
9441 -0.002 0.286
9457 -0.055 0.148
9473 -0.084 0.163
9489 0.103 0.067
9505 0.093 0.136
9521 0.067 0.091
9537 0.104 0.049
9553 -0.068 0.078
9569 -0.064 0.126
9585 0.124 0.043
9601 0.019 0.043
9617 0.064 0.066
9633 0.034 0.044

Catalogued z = 1.462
